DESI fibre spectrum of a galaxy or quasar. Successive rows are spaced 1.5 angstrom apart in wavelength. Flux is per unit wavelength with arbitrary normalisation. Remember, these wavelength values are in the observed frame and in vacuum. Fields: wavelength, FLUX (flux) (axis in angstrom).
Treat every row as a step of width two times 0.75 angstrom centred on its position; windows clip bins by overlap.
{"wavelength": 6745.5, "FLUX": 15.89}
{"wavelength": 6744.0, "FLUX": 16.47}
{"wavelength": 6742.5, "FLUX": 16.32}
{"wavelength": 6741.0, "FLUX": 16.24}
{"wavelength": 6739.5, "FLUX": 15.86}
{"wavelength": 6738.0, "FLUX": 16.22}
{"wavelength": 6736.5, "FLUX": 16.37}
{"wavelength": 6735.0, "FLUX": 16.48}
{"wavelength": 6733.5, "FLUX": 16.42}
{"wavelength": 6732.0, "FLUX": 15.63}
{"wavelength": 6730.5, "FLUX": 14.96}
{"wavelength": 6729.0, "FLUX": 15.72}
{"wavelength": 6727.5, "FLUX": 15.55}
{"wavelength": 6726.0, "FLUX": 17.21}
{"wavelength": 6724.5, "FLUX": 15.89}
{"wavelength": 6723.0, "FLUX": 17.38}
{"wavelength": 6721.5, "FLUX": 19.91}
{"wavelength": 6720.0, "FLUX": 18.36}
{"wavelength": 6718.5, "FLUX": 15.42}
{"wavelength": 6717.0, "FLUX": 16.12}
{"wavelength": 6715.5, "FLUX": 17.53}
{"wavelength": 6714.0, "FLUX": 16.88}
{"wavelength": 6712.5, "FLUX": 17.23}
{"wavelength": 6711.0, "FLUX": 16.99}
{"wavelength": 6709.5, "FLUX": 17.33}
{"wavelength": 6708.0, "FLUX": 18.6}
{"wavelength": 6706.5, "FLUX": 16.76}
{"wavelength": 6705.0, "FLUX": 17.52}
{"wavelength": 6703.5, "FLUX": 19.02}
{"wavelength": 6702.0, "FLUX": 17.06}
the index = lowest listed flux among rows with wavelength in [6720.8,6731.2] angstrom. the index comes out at 14.96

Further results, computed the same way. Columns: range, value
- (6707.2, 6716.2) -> 16.88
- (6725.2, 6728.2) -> 15.55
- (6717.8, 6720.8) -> 15.42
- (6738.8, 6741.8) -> 15.86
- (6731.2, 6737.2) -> 15.63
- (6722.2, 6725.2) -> 15.89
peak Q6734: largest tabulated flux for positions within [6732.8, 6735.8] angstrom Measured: 16.48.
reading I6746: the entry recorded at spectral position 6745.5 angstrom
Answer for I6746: 15.89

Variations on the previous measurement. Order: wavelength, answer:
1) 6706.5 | 16.76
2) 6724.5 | 15.89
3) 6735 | 16.48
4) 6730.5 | 14.96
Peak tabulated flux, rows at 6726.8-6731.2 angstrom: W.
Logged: 15.72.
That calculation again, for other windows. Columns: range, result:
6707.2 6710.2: 18.6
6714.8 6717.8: 17.53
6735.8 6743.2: 16.37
